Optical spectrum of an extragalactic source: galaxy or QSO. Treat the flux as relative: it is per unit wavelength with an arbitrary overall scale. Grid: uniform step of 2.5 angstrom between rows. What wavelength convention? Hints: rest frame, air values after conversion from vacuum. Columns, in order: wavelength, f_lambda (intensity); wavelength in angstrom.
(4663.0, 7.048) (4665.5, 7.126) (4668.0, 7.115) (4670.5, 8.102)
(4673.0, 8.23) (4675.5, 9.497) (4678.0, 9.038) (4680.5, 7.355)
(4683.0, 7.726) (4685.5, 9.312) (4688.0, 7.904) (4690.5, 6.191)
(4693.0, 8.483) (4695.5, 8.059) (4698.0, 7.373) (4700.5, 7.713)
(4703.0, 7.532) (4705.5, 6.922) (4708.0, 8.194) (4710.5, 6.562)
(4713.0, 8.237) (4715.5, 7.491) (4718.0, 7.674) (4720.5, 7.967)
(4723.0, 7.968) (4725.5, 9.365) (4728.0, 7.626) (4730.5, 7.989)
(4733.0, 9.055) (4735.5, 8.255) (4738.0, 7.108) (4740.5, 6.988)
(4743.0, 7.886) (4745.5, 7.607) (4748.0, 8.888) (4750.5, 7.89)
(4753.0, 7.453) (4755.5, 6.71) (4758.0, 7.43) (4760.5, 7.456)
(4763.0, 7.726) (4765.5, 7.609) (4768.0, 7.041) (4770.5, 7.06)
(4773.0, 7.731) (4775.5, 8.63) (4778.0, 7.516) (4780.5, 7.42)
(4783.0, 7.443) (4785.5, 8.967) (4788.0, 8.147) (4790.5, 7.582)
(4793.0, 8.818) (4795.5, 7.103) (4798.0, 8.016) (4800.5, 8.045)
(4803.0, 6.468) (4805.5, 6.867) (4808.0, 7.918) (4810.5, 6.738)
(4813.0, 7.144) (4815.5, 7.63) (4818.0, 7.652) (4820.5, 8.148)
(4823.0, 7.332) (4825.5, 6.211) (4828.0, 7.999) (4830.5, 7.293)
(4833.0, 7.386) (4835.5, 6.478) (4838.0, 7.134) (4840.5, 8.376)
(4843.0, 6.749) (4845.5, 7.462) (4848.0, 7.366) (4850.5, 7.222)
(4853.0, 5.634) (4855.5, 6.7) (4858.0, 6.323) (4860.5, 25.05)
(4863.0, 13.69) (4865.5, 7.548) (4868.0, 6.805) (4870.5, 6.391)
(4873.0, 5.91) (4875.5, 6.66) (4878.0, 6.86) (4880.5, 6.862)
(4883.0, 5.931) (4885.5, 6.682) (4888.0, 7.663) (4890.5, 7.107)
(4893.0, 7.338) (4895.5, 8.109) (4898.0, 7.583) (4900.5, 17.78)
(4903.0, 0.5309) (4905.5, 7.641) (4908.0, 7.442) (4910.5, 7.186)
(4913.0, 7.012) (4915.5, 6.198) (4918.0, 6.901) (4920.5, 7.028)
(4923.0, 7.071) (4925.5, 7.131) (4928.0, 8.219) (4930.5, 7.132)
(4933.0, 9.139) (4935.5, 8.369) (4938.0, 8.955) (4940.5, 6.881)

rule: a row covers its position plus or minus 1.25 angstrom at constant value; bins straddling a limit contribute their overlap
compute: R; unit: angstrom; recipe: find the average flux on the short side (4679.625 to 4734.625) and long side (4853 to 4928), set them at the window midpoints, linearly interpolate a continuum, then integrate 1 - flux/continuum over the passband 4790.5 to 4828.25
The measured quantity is 2.09 angstrom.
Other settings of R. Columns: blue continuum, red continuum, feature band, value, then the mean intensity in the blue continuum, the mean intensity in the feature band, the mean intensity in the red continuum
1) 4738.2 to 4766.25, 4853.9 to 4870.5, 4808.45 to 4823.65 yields 3.0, 7.59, 7.47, 10.6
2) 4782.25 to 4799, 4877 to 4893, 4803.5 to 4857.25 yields 2.5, 8.03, 7.19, 6.89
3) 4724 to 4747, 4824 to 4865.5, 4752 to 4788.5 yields 2.5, 8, 7.61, 8.53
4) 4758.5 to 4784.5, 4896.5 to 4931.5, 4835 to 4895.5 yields -3.3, 7.57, 7.94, 7.5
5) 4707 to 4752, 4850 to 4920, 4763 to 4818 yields 2.2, 7.93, 7.62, 7.95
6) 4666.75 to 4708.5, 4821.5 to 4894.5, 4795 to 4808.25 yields 0.8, 7.92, 7.38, 7.8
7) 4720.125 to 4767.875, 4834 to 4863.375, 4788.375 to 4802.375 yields 0.8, 7.82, 7.86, 8.86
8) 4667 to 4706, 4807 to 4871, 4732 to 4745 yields 0.3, 7.93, 7.82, 8.11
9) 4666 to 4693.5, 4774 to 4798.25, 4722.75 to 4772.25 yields 1.5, 8.05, 7.75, 7.96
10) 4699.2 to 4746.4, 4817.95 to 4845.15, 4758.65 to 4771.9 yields 0.4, 7.8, 7.38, 7.33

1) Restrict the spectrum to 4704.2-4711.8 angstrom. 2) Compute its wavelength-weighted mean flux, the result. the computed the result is 7.23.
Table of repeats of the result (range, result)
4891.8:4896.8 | 7.73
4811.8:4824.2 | 7.58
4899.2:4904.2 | 9.23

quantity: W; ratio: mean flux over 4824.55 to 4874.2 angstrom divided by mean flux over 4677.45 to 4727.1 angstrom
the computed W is 1.0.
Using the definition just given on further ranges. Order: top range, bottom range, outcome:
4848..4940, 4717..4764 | 1.01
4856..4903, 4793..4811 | 1.16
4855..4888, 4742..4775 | 1.13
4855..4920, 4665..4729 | 1.02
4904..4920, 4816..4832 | 0.93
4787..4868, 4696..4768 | 1.04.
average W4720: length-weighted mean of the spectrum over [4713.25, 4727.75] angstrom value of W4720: 8.07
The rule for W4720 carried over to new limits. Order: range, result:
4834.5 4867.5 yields 8.87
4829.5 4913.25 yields 7.89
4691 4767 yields 7.76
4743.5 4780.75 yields 7.62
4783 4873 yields 7.97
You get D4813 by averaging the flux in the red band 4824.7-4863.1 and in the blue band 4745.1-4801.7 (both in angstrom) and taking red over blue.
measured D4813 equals 1.1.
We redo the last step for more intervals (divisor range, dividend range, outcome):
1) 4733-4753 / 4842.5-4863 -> 1.20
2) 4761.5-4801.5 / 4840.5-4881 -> 1.07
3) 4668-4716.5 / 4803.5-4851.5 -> 0.93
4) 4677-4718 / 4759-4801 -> 1.00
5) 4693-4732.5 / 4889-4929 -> 0.96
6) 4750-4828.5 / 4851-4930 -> 1.04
